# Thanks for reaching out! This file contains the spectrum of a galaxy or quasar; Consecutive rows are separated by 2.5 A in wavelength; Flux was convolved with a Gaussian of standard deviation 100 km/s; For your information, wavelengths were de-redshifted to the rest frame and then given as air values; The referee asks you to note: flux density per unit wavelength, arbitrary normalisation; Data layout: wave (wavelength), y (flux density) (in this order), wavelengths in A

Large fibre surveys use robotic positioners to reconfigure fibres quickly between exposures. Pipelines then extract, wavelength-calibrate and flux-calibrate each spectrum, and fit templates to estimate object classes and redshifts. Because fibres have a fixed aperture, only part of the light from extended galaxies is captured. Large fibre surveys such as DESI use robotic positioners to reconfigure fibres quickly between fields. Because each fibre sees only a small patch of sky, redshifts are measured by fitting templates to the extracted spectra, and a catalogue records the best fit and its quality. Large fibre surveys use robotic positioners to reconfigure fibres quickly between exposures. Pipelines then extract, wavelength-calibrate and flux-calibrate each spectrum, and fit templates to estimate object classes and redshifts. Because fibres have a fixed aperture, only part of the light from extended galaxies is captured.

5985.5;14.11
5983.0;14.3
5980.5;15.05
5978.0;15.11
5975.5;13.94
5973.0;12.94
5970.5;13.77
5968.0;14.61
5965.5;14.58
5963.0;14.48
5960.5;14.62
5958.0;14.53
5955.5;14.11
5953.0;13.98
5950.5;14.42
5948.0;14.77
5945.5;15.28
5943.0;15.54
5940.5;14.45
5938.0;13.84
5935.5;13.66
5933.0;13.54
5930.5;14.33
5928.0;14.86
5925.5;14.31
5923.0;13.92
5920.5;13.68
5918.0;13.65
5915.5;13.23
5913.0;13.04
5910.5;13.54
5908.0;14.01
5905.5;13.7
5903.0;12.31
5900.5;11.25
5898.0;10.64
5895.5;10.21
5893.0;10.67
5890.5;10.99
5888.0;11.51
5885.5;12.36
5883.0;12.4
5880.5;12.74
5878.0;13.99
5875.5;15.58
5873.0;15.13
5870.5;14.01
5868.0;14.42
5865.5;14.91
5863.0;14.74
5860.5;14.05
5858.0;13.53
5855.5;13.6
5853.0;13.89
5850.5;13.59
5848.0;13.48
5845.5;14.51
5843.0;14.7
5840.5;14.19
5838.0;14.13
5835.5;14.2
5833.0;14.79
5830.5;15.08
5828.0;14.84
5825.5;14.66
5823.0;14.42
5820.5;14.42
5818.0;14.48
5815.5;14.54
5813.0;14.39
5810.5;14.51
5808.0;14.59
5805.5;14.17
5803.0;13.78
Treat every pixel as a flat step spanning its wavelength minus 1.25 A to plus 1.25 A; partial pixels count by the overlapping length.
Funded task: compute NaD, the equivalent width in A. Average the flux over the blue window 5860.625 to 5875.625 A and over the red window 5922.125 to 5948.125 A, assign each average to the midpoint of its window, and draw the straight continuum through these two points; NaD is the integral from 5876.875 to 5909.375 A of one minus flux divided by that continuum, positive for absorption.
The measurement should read 5.6 A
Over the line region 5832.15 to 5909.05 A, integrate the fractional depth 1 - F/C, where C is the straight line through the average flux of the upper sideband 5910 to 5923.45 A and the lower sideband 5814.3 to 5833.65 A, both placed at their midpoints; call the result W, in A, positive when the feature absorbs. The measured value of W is 4.0 A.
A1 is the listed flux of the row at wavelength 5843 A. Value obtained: 14.7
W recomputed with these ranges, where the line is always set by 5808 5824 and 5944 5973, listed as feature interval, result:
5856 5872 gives 0.21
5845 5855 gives 0.45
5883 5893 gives 1.97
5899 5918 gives 1.86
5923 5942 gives 0.37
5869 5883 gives 0.31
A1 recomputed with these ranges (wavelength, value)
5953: 13.98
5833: 14.79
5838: 14.13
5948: 14.77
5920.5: 13.68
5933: 13.54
